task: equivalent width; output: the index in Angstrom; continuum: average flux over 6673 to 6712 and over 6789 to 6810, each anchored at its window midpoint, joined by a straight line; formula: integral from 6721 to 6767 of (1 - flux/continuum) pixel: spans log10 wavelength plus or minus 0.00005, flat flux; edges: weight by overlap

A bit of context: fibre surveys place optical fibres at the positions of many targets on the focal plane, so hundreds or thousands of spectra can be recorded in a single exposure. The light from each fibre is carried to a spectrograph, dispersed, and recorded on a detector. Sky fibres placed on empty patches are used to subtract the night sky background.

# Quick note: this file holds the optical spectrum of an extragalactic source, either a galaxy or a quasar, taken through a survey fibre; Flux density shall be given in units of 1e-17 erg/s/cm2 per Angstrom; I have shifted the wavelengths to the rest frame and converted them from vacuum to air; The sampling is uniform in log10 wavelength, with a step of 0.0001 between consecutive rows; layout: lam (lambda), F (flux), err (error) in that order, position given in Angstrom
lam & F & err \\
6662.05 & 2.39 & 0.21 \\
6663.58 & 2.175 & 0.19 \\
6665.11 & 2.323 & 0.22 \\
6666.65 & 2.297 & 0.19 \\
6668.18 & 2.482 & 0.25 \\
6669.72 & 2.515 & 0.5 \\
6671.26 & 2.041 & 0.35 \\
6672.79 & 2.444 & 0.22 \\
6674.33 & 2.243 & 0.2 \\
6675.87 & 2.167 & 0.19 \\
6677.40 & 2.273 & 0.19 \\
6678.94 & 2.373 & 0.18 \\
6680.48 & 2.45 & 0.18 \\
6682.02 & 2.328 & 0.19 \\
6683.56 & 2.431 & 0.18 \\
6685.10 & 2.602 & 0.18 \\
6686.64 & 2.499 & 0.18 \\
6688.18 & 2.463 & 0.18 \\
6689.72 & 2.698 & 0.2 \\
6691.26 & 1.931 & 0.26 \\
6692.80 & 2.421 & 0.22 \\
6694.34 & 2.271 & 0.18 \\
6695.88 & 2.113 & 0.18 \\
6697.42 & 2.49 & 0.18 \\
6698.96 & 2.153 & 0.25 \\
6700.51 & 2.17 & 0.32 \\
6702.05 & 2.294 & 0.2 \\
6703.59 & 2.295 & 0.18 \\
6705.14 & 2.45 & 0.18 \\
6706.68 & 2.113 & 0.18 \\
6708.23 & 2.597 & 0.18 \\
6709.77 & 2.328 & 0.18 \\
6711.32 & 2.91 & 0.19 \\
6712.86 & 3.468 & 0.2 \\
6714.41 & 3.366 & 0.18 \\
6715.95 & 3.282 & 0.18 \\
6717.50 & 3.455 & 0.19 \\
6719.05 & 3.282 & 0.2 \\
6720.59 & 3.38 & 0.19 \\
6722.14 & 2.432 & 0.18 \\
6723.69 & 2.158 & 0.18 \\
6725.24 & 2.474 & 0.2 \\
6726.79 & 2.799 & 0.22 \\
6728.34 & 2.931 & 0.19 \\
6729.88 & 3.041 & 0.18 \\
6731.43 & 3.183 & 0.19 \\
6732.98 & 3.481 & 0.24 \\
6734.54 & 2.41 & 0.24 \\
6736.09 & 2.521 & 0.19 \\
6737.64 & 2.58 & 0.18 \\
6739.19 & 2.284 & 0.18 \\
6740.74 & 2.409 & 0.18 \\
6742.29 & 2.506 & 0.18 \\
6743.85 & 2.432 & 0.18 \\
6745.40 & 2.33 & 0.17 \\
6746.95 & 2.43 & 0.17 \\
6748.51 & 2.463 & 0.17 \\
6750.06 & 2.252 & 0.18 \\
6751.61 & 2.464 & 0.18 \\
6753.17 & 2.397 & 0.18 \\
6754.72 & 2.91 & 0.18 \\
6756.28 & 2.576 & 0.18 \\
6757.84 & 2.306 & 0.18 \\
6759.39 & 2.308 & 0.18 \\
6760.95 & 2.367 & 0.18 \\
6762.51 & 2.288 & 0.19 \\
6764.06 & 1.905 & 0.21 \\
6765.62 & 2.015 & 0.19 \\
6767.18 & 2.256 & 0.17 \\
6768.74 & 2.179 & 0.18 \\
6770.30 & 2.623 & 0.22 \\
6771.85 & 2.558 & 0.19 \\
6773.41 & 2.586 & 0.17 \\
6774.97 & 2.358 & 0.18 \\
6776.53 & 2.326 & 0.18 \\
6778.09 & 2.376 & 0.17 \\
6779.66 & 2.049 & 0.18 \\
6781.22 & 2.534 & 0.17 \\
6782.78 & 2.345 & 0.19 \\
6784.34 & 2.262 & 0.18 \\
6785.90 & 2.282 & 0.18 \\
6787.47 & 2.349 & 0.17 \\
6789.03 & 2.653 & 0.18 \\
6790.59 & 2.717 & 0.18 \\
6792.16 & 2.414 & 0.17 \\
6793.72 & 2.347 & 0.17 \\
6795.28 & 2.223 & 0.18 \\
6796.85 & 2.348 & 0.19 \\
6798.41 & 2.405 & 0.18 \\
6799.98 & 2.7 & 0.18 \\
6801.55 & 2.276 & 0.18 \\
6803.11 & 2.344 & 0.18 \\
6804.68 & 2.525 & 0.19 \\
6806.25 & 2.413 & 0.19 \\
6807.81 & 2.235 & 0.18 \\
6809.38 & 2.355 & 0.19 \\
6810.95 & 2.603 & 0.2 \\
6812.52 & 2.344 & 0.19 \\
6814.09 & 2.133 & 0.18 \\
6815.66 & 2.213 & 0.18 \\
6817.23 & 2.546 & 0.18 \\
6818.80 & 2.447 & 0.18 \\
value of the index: -2.3 Angstrom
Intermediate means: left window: 2.36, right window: 2.42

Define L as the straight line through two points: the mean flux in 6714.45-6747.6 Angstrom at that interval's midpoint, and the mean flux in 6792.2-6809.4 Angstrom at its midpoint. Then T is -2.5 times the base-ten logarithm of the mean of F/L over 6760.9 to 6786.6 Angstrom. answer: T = 0.10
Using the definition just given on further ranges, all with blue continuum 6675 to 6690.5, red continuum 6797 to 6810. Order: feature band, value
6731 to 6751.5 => -0.06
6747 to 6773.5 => 0.02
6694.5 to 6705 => 0.07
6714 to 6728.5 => -0.21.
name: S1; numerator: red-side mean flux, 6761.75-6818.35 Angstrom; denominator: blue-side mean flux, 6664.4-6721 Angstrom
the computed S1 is 0.94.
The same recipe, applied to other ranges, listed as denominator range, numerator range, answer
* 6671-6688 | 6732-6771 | 1.03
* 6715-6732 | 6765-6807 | 0.81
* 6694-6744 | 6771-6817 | 0.89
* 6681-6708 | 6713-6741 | 1.23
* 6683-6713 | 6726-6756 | 1.09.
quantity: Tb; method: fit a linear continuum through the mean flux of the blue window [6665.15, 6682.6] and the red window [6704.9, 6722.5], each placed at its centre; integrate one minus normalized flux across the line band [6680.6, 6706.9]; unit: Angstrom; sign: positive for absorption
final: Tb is 2.8 Angstrom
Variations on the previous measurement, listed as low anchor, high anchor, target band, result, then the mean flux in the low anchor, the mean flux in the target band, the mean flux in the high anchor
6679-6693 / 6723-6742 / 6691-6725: -0.84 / 2.42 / 2.62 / 2.69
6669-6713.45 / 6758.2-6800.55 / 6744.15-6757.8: -0.55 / 2.39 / 2.47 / 2.36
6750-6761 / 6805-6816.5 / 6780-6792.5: -0.20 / 2.47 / 2.43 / 2.34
